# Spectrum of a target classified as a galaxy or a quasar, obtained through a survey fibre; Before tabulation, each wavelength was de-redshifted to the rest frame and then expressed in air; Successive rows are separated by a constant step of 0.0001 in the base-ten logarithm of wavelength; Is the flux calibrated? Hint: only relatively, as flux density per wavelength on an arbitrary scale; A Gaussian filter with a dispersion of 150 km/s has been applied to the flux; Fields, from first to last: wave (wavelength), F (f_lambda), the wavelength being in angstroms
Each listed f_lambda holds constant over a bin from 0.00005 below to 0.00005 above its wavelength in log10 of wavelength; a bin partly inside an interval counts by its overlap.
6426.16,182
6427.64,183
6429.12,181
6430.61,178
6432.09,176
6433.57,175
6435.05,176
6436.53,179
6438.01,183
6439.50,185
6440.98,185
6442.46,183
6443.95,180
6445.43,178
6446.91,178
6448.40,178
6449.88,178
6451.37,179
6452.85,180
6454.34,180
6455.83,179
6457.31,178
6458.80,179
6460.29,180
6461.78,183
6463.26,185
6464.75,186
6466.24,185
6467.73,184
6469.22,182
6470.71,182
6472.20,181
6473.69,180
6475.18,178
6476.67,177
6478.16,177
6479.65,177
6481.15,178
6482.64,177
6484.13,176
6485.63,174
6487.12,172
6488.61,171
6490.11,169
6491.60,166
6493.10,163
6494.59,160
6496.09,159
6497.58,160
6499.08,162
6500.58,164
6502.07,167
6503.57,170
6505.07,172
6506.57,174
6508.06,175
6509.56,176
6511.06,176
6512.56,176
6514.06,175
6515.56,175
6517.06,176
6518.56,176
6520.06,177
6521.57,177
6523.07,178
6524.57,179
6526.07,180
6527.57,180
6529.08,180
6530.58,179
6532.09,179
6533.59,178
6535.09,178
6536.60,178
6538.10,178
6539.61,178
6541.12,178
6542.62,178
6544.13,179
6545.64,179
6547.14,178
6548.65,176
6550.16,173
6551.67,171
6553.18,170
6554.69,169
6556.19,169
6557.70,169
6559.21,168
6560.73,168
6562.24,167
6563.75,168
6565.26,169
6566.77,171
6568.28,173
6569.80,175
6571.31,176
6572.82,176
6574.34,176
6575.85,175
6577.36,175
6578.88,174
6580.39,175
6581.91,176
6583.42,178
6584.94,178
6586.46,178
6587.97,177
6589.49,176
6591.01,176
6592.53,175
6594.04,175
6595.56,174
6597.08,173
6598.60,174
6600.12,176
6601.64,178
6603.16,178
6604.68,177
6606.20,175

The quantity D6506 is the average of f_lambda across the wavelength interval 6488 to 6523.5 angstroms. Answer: 170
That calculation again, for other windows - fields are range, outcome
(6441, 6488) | 180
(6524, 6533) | 179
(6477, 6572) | 173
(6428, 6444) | 180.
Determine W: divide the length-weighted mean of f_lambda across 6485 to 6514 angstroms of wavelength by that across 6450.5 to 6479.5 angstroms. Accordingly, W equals 0.9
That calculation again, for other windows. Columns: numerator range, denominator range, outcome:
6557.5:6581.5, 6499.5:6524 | 0.99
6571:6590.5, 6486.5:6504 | 1.07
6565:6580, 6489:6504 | 1.06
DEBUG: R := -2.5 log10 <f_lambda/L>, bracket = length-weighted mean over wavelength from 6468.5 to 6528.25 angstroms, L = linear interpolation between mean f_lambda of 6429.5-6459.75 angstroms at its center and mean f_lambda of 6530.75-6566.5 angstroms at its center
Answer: 0.02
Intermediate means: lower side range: 179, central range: 174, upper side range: 174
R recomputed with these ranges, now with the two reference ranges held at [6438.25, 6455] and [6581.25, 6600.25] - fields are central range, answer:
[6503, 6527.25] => 0.014 mag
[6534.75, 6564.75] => 0.023 mag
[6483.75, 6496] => 0.069 mag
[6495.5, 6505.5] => 0.088 mag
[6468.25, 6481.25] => 0.002 mag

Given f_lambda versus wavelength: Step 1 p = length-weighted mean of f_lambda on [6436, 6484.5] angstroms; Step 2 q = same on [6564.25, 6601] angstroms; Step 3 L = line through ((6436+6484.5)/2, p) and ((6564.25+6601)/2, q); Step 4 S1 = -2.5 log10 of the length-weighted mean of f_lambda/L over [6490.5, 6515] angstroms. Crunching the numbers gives 0.06 mag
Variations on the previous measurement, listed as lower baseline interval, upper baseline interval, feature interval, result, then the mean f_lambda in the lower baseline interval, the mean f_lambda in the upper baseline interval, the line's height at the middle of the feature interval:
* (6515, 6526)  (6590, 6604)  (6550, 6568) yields 0.04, 177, 175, 176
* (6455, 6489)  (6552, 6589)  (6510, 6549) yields -0.01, 179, 173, 176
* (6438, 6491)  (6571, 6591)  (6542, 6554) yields 0.01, 179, 176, 177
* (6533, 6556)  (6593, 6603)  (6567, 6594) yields 0.00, 176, 175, 175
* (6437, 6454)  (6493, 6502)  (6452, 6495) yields -0.04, 181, 162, 170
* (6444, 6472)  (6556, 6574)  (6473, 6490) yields 0.02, 181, 171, 179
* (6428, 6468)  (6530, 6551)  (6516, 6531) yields 0.00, 180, 178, 178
